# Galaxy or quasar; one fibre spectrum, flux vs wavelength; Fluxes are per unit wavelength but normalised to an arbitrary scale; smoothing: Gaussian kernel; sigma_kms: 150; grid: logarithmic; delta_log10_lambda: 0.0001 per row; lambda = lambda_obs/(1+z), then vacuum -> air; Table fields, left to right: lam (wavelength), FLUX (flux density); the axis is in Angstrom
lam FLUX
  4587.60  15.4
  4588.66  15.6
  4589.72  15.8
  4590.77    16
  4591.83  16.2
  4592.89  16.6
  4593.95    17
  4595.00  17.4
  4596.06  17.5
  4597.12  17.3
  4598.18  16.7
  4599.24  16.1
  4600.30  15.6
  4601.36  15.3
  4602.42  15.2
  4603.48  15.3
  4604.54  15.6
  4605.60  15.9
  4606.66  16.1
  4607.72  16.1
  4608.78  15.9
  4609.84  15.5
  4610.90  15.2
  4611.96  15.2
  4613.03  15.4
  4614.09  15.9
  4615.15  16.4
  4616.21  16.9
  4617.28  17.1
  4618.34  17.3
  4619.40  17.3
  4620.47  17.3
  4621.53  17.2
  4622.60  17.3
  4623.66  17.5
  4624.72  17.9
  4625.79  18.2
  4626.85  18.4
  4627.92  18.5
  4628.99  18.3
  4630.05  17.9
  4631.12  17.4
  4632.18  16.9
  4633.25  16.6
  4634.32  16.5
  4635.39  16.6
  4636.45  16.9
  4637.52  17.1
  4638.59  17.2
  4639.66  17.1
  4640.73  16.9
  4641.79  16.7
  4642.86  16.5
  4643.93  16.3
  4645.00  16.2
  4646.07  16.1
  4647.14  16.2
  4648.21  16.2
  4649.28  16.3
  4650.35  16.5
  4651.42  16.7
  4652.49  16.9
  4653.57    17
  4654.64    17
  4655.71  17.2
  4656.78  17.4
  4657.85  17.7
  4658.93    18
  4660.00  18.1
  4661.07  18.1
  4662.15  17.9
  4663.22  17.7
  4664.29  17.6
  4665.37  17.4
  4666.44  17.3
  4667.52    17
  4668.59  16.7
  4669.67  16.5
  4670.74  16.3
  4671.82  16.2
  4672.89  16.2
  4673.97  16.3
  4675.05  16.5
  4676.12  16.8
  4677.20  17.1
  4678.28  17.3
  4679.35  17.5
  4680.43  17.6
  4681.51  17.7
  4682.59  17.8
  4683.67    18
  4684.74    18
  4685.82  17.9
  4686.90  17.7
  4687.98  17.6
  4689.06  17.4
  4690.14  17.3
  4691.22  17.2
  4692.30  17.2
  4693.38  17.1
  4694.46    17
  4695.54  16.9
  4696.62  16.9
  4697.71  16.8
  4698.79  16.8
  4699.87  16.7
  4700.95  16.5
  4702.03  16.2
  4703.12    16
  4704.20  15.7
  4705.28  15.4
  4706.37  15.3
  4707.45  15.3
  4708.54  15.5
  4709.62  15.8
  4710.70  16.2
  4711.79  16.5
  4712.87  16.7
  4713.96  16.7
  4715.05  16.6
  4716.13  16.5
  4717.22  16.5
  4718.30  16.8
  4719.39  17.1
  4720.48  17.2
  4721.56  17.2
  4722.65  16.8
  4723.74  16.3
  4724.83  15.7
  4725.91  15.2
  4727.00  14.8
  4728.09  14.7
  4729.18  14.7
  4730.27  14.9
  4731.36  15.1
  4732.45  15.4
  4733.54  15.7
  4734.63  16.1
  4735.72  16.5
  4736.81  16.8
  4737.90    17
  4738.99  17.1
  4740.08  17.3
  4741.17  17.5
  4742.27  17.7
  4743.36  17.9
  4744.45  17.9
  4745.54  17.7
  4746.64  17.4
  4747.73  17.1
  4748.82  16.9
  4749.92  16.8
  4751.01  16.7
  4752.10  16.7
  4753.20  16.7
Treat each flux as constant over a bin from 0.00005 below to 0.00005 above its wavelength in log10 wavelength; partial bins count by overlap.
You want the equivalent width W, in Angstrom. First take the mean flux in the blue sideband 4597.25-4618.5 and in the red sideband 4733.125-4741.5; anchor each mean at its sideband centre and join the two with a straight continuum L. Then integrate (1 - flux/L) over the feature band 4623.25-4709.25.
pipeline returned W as -3.7 Angstrom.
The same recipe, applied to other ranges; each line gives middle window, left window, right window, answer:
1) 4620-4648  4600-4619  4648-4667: -0.9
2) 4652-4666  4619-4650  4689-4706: -0.5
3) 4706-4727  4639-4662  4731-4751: 0.8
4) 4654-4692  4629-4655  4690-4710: -1.7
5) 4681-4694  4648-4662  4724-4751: -0.5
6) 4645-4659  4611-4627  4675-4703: 0.2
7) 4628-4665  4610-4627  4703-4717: -1.1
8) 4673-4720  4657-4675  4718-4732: -0.9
